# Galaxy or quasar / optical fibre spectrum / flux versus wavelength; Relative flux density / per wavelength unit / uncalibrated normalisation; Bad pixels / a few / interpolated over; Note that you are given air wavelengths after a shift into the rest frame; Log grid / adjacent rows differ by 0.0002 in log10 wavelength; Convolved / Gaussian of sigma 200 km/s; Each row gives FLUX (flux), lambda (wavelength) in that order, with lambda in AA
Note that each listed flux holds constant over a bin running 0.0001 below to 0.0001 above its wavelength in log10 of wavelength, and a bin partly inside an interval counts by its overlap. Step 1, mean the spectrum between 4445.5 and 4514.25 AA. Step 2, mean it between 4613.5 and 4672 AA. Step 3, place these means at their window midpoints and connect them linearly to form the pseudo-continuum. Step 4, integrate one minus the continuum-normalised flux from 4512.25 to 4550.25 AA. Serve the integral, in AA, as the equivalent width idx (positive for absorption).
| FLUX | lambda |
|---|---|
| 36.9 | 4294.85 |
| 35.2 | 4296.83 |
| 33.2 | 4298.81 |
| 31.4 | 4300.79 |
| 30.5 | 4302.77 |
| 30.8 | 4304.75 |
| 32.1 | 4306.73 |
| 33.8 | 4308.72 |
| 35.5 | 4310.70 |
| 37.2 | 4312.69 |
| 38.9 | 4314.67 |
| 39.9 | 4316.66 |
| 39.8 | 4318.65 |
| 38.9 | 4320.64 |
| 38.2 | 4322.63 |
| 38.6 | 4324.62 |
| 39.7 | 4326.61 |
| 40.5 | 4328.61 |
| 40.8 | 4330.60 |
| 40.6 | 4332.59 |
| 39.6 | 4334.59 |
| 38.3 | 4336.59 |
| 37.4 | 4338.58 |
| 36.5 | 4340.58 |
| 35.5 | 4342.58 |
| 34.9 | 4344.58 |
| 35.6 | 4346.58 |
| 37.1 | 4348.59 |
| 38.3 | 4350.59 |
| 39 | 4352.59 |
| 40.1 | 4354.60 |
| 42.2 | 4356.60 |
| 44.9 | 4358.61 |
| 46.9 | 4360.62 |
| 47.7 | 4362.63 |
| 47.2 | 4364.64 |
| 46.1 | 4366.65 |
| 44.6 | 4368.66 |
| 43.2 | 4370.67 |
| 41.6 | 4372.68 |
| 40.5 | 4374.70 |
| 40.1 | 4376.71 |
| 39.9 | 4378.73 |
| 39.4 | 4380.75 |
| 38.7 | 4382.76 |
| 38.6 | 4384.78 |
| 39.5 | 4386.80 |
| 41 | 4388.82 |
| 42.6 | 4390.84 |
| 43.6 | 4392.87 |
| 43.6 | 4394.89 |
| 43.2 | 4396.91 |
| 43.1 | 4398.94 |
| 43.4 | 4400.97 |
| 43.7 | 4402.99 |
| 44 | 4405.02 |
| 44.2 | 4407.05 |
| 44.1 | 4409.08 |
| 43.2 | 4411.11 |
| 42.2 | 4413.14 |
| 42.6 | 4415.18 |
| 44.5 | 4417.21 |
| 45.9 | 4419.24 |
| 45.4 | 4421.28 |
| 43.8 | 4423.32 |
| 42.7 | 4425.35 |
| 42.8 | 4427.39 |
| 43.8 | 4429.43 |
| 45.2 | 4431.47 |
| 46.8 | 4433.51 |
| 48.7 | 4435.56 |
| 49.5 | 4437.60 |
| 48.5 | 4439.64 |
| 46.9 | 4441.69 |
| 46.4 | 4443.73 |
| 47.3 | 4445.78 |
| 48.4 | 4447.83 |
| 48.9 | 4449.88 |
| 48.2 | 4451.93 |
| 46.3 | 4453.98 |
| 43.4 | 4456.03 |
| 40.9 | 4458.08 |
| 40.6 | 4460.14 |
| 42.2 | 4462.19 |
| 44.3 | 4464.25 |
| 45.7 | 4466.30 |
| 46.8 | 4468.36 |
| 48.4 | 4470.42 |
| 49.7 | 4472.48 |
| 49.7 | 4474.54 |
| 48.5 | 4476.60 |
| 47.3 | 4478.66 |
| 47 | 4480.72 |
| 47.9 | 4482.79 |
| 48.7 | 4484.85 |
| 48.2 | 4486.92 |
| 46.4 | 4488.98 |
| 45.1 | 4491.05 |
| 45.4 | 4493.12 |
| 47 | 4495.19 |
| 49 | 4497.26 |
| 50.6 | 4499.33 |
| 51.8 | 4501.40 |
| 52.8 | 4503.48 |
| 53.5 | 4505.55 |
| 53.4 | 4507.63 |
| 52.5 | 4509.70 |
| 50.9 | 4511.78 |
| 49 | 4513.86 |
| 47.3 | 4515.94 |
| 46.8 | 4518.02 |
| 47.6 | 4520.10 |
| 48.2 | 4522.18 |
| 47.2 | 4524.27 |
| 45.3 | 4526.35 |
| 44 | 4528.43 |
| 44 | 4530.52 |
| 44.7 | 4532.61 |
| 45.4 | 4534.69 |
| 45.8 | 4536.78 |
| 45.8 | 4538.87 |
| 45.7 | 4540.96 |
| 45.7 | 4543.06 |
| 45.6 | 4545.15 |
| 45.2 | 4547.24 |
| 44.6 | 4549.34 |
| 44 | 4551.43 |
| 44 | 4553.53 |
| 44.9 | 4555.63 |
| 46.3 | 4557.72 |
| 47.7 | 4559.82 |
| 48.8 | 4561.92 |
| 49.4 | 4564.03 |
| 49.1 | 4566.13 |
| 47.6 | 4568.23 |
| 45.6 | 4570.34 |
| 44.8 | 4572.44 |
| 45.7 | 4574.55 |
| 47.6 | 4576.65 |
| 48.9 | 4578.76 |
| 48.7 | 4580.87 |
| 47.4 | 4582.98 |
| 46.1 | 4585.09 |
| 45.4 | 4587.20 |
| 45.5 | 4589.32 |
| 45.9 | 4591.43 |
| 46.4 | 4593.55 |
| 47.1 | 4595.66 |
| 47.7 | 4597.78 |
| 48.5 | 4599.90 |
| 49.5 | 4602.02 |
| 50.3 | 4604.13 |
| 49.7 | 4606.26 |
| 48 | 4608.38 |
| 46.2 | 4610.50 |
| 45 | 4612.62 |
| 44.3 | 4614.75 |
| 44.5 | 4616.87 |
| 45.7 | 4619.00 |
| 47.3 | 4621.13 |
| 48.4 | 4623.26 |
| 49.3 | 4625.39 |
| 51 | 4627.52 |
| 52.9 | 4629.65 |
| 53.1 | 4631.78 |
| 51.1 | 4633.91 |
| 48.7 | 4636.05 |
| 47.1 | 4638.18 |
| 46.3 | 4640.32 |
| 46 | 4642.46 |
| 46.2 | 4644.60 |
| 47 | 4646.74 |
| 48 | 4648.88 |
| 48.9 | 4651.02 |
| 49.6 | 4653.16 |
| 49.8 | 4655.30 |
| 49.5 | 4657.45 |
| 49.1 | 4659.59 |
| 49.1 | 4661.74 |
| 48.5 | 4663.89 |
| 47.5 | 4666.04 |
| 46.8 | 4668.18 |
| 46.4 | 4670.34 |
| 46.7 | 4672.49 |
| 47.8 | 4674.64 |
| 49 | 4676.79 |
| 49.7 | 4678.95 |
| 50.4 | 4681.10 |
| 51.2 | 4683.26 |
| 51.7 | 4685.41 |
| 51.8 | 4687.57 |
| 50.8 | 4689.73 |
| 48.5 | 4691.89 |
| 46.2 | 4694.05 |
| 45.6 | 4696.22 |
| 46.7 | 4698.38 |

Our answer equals 1.5 AA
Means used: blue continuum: 47.8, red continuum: 48.2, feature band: 46.1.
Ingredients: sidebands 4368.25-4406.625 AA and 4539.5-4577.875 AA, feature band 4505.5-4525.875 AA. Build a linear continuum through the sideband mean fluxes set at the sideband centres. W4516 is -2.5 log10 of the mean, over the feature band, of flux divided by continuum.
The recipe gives -0.10 mag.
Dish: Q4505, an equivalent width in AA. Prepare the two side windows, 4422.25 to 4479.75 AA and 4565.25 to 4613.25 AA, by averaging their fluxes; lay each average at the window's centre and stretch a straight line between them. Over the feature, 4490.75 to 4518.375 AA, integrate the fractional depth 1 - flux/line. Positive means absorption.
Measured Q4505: -1.9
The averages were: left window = 46.1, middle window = 49.8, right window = 47.3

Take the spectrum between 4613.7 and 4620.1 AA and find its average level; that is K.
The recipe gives 44.8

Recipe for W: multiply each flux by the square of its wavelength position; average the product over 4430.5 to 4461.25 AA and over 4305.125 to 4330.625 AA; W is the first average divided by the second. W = 1.3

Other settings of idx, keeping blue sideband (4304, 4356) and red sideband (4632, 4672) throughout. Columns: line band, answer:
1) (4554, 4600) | -1.3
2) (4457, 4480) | -2.0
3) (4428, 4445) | -2.4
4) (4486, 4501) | -1.6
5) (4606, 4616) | 0.1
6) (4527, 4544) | -0.3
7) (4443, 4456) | -1.8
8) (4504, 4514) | -2.0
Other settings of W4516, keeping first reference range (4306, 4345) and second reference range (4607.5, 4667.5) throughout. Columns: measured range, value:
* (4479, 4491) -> -0.10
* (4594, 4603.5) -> -0.03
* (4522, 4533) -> -0.02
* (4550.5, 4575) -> -0.02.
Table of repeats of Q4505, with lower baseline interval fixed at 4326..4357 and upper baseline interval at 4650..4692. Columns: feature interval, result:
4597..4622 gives 0.0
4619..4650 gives -0.4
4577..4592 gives -0.2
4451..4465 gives -0.5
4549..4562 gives -0.1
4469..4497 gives -3.0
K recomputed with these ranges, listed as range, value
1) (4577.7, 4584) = 48.3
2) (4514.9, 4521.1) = 47.2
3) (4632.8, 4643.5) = 47.9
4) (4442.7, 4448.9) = 47.4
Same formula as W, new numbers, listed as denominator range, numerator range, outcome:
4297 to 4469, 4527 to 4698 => 1.26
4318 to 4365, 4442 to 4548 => 1.27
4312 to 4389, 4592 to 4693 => 1.37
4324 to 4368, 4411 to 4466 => 1.17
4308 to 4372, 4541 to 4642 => 1.32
